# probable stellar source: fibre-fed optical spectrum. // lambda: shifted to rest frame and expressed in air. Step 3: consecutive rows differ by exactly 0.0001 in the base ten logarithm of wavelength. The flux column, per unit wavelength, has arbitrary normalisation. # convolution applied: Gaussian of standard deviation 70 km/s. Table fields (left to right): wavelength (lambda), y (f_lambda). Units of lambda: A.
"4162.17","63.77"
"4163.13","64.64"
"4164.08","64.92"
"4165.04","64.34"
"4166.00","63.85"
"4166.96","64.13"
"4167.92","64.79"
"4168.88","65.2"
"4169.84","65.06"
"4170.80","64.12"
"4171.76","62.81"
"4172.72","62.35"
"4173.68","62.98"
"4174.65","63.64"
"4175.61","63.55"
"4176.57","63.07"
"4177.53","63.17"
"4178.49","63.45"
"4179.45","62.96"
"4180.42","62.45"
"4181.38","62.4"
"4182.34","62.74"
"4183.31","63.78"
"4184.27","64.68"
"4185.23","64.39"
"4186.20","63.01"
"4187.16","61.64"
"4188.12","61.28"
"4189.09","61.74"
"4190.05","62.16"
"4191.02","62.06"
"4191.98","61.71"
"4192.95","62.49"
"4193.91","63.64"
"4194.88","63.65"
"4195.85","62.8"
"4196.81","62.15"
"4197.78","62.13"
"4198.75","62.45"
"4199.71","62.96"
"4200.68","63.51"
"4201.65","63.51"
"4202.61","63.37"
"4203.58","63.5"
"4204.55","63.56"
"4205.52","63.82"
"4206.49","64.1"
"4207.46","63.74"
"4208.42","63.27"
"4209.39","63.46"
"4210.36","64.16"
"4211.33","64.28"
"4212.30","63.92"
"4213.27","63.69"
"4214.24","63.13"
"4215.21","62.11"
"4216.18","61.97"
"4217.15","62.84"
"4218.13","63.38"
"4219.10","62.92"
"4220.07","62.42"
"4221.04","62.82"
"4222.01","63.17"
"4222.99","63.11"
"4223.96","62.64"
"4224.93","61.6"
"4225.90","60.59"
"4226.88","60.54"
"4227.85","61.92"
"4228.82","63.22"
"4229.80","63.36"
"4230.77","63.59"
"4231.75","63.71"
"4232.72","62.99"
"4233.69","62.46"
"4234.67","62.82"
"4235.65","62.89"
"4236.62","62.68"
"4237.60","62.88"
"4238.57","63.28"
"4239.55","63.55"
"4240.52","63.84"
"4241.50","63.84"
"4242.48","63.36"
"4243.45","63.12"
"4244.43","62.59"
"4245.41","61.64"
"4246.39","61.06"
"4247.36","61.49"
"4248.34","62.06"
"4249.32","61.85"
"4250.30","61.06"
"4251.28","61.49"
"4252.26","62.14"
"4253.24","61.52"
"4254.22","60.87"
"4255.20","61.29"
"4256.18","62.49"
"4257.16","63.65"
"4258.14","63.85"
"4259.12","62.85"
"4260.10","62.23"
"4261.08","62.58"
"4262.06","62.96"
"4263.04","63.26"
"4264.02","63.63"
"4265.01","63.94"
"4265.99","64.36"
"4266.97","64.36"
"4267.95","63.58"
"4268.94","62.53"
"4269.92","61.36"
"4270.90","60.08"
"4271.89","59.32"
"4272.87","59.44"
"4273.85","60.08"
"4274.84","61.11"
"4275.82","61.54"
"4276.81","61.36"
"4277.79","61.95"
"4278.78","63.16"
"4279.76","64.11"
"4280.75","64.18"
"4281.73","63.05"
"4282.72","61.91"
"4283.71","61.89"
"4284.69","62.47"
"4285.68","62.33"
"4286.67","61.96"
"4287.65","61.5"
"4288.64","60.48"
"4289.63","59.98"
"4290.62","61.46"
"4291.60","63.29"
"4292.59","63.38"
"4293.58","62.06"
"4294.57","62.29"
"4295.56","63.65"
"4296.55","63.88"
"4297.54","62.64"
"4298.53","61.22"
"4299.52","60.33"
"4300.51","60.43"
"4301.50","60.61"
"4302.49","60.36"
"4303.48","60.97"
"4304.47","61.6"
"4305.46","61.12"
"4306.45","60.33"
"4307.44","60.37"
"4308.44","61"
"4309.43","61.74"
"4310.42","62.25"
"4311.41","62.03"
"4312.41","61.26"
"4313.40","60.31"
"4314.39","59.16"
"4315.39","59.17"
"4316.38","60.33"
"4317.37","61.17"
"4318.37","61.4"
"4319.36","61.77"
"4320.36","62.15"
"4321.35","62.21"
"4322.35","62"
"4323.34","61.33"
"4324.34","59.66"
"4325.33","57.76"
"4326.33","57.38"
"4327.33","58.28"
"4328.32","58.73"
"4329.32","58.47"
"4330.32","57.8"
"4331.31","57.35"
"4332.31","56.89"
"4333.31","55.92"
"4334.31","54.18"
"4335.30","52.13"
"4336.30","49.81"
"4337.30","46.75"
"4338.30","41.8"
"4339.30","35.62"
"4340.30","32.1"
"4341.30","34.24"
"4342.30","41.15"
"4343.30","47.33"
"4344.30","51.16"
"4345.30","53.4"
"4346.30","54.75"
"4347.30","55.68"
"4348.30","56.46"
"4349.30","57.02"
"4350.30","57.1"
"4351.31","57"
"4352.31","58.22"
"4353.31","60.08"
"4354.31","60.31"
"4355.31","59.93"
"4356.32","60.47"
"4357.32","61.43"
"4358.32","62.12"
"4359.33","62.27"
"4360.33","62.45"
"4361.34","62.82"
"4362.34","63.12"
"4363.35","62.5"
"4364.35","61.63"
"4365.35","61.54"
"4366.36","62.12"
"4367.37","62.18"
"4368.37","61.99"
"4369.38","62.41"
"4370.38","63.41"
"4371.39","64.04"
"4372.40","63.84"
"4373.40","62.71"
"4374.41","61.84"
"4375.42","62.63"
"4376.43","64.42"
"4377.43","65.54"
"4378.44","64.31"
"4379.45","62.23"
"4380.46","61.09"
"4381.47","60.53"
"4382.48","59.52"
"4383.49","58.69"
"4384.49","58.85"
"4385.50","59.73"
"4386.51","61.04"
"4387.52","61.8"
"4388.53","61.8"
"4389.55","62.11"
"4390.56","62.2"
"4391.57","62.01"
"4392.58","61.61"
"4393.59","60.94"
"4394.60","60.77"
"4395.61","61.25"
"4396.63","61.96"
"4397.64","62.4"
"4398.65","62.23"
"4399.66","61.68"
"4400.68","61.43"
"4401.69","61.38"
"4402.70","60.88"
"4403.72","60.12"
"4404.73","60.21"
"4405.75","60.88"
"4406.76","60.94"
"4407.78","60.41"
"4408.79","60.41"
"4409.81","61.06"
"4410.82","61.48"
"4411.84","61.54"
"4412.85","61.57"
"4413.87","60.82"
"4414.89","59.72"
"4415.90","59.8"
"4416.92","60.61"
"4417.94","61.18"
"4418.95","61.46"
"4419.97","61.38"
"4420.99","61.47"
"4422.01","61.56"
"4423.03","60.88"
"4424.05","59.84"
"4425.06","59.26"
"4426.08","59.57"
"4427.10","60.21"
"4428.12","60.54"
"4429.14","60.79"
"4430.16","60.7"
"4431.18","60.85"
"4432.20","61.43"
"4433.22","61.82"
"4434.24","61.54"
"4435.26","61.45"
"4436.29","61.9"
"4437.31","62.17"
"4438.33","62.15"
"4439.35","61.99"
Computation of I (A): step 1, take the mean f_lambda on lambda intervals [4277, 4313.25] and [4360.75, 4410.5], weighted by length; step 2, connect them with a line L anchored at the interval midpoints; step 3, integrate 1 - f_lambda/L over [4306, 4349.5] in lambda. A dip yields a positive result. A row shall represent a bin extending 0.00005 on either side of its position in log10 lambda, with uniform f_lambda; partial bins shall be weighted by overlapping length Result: 4.5 A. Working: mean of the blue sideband 61.9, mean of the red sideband 61.7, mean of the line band 55.5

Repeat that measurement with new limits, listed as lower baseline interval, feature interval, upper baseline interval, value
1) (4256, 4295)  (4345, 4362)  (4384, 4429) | 0.69 A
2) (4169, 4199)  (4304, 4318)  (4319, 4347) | -1.67 A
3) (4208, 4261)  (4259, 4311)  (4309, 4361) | -2.25 A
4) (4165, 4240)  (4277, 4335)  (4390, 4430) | 1.12 A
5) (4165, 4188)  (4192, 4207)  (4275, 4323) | 0.00 A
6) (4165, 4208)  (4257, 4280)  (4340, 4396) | -0.34 A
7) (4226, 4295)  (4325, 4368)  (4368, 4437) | 4.45 A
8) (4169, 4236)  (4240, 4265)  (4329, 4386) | -0.54 A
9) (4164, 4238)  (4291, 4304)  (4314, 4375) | -0.61 A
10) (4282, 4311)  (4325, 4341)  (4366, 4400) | 2.62 A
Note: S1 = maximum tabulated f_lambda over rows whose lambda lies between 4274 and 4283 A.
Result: 64.18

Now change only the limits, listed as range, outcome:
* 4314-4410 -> 65.54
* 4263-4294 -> 64.36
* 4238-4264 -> 63.85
